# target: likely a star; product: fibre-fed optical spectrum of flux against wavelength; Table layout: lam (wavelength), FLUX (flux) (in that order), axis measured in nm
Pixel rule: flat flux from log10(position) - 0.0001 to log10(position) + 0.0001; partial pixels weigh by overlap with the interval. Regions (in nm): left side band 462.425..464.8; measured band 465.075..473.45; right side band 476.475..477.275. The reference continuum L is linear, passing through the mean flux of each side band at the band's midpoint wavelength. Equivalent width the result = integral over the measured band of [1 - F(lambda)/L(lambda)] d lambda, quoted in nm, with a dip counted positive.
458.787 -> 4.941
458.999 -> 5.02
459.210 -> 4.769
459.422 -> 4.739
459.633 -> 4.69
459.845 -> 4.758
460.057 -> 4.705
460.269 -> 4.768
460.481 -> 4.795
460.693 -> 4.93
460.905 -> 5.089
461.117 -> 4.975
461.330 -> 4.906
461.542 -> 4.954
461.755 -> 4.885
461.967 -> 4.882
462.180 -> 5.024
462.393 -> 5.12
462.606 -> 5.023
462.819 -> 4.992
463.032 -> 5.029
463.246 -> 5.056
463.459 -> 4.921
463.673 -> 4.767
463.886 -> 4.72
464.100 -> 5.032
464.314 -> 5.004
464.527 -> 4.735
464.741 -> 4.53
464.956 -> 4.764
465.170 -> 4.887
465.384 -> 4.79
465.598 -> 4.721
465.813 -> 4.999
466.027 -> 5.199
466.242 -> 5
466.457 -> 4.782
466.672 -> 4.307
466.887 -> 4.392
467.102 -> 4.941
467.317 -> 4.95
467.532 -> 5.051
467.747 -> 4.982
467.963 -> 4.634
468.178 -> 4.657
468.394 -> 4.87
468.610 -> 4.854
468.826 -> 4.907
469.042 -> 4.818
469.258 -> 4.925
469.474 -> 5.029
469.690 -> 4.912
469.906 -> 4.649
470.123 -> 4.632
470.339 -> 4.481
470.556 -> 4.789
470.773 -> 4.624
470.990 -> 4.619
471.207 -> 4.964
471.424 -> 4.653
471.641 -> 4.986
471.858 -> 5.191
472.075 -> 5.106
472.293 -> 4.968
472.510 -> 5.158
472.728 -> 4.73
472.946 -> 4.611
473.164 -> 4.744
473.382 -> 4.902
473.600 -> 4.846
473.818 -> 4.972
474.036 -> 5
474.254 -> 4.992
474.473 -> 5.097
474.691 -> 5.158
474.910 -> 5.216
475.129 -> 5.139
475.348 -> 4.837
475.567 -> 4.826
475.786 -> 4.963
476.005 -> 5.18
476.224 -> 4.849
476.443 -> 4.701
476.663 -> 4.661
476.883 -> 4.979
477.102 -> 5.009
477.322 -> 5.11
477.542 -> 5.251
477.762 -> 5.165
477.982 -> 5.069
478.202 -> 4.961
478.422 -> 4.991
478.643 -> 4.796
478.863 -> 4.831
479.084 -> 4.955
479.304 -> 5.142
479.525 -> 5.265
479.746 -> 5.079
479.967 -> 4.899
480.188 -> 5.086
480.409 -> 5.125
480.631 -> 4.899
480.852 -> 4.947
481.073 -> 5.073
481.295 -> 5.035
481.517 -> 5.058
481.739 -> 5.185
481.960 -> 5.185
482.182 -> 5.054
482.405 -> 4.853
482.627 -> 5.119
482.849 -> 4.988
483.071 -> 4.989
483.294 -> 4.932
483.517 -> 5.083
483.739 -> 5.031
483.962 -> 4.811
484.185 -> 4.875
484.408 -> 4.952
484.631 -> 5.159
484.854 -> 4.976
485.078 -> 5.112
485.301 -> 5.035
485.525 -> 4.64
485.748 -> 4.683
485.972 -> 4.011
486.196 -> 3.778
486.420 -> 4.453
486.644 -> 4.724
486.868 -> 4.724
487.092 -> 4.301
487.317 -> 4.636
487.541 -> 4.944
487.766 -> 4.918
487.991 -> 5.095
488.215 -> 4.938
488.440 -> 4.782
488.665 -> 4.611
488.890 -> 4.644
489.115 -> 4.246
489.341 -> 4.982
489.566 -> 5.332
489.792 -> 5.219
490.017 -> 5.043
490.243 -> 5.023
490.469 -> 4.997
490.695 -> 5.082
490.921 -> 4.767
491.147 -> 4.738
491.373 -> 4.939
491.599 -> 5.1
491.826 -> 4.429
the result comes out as 0.11 nm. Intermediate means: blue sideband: 4.91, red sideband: 4.88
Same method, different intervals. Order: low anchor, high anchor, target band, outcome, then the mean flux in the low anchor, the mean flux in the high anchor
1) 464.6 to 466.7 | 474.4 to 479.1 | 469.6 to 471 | 0.06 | 4.81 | 4.99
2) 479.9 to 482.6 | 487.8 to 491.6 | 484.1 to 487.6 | 0.20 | 5.04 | 4.91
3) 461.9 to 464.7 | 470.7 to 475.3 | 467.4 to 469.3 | 0.03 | 4.94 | 4.94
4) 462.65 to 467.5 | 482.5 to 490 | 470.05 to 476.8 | -0.08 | 4.85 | 4.81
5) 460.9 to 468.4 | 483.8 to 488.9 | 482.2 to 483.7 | -0.08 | 4.87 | 4.74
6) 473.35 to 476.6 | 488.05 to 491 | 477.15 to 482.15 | -0.10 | 4.98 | 4.9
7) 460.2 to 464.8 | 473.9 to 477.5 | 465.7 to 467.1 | 0.04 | 4.92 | 4.99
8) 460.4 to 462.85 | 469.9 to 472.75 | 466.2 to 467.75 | 0.04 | 4.97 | 4.83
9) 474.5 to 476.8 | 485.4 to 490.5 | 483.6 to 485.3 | -0.07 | 4.96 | 4.72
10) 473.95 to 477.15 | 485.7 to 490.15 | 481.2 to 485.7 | -0.18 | 4.97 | 4.71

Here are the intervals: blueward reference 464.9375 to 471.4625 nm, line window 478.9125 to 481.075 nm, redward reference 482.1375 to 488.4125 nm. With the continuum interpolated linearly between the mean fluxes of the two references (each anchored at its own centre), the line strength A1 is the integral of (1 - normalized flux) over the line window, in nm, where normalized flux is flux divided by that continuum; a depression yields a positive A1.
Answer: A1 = -0.10 nm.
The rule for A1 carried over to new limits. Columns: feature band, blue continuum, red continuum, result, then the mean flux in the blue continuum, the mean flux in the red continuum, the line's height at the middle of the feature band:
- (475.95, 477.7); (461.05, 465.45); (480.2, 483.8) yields 0.01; 4.9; 5.04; 5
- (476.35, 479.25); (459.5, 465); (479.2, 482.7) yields 0.04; 4.89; 5.06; 5.03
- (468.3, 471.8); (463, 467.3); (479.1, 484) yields 0.06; 4.83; 5.04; 4.89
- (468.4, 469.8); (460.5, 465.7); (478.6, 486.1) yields 0.01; 4.9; 4.97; 4.92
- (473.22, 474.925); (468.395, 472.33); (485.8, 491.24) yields -0.07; 4.84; 4.75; 4.82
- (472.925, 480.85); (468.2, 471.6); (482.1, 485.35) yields -0.15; 4.78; 5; 4.89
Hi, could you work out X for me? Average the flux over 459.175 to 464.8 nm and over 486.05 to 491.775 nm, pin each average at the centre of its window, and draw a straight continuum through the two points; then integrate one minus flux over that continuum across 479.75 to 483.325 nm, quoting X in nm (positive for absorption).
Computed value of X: -0.16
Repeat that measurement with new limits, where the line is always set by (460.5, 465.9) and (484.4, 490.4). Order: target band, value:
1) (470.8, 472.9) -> -0.02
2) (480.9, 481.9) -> -0.06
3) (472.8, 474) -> 0.01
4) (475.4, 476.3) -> -0.02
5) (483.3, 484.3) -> -0.03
